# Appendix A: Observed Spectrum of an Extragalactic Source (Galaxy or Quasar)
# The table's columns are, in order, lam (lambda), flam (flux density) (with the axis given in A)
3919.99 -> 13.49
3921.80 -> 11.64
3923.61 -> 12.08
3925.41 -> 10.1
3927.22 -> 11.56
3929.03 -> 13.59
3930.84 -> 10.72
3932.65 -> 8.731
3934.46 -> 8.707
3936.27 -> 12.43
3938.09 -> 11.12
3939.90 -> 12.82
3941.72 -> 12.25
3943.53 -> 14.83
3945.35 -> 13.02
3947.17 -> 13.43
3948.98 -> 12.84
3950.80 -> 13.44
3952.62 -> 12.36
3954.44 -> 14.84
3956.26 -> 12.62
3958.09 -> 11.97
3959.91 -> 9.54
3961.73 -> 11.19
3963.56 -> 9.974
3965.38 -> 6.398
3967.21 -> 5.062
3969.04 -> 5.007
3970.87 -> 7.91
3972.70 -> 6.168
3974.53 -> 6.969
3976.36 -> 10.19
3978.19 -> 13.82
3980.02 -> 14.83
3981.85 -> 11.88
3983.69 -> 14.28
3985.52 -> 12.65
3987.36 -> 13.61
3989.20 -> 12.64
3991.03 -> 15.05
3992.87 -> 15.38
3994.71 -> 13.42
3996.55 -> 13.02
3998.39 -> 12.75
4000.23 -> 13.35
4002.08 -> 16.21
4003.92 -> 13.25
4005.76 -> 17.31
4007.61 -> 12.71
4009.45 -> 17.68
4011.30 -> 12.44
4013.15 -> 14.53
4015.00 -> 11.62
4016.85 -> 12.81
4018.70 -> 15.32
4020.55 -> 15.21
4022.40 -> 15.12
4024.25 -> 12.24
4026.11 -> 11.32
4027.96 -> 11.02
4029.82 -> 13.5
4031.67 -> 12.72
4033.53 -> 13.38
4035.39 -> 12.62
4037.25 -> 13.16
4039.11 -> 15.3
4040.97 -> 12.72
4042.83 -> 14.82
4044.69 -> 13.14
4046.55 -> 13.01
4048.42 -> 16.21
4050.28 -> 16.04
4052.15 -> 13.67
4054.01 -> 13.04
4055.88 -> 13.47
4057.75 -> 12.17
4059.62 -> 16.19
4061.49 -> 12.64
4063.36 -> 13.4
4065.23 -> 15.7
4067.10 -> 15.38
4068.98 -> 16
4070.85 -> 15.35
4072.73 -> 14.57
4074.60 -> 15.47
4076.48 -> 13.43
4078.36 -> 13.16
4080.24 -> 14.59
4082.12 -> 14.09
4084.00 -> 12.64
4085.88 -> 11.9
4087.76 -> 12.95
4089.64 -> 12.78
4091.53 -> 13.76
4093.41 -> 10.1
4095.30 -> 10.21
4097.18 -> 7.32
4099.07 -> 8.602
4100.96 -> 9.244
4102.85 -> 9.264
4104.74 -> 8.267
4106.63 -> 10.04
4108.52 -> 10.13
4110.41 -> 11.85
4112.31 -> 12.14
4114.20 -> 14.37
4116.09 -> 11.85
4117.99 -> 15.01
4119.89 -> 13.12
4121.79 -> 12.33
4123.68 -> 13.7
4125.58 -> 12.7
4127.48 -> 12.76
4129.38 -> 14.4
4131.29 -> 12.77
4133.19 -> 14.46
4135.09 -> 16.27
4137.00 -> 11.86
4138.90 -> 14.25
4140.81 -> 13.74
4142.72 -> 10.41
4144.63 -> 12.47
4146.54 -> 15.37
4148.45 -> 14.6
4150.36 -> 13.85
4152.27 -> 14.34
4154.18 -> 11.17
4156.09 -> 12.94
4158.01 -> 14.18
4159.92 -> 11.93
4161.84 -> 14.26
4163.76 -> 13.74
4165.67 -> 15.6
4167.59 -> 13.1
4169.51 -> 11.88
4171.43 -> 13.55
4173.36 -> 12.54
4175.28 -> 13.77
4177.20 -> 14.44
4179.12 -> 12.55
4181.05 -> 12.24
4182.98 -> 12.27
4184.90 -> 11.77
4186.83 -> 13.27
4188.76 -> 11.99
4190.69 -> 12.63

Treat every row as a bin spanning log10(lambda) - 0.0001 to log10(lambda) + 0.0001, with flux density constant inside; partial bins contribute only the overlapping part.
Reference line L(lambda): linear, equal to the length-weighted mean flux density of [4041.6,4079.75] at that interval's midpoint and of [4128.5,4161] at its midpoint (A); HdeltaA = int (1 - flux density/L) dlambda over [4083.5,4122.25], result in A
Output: 7.23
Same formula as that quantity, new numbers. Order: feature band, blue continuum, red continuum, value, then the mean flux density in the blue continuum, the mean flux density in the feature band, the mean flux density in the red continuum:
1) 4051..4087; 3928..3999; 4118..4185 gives -4.3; 11.6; 14.1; 13.3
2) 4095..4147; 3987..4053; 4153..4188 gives 4.7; 13.8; 12.1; 13.1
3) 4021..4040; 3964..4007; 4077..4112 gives -2.5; 11.8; 13.1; 11.2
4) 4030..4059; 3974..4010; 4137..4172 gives -0.4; 13.6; 13.7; 13.4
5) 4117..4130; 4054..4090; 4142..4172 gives 0.2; 14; 13.4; 13.4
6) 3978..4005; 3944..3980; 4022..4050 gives -4.9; 10.5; 13.8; 13.4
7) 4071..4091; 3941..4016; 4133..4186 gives -1.2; 12.3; 13.6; 13.3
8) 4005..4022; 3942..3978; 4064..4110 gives -4.8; 10.5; 14.4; 12.3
